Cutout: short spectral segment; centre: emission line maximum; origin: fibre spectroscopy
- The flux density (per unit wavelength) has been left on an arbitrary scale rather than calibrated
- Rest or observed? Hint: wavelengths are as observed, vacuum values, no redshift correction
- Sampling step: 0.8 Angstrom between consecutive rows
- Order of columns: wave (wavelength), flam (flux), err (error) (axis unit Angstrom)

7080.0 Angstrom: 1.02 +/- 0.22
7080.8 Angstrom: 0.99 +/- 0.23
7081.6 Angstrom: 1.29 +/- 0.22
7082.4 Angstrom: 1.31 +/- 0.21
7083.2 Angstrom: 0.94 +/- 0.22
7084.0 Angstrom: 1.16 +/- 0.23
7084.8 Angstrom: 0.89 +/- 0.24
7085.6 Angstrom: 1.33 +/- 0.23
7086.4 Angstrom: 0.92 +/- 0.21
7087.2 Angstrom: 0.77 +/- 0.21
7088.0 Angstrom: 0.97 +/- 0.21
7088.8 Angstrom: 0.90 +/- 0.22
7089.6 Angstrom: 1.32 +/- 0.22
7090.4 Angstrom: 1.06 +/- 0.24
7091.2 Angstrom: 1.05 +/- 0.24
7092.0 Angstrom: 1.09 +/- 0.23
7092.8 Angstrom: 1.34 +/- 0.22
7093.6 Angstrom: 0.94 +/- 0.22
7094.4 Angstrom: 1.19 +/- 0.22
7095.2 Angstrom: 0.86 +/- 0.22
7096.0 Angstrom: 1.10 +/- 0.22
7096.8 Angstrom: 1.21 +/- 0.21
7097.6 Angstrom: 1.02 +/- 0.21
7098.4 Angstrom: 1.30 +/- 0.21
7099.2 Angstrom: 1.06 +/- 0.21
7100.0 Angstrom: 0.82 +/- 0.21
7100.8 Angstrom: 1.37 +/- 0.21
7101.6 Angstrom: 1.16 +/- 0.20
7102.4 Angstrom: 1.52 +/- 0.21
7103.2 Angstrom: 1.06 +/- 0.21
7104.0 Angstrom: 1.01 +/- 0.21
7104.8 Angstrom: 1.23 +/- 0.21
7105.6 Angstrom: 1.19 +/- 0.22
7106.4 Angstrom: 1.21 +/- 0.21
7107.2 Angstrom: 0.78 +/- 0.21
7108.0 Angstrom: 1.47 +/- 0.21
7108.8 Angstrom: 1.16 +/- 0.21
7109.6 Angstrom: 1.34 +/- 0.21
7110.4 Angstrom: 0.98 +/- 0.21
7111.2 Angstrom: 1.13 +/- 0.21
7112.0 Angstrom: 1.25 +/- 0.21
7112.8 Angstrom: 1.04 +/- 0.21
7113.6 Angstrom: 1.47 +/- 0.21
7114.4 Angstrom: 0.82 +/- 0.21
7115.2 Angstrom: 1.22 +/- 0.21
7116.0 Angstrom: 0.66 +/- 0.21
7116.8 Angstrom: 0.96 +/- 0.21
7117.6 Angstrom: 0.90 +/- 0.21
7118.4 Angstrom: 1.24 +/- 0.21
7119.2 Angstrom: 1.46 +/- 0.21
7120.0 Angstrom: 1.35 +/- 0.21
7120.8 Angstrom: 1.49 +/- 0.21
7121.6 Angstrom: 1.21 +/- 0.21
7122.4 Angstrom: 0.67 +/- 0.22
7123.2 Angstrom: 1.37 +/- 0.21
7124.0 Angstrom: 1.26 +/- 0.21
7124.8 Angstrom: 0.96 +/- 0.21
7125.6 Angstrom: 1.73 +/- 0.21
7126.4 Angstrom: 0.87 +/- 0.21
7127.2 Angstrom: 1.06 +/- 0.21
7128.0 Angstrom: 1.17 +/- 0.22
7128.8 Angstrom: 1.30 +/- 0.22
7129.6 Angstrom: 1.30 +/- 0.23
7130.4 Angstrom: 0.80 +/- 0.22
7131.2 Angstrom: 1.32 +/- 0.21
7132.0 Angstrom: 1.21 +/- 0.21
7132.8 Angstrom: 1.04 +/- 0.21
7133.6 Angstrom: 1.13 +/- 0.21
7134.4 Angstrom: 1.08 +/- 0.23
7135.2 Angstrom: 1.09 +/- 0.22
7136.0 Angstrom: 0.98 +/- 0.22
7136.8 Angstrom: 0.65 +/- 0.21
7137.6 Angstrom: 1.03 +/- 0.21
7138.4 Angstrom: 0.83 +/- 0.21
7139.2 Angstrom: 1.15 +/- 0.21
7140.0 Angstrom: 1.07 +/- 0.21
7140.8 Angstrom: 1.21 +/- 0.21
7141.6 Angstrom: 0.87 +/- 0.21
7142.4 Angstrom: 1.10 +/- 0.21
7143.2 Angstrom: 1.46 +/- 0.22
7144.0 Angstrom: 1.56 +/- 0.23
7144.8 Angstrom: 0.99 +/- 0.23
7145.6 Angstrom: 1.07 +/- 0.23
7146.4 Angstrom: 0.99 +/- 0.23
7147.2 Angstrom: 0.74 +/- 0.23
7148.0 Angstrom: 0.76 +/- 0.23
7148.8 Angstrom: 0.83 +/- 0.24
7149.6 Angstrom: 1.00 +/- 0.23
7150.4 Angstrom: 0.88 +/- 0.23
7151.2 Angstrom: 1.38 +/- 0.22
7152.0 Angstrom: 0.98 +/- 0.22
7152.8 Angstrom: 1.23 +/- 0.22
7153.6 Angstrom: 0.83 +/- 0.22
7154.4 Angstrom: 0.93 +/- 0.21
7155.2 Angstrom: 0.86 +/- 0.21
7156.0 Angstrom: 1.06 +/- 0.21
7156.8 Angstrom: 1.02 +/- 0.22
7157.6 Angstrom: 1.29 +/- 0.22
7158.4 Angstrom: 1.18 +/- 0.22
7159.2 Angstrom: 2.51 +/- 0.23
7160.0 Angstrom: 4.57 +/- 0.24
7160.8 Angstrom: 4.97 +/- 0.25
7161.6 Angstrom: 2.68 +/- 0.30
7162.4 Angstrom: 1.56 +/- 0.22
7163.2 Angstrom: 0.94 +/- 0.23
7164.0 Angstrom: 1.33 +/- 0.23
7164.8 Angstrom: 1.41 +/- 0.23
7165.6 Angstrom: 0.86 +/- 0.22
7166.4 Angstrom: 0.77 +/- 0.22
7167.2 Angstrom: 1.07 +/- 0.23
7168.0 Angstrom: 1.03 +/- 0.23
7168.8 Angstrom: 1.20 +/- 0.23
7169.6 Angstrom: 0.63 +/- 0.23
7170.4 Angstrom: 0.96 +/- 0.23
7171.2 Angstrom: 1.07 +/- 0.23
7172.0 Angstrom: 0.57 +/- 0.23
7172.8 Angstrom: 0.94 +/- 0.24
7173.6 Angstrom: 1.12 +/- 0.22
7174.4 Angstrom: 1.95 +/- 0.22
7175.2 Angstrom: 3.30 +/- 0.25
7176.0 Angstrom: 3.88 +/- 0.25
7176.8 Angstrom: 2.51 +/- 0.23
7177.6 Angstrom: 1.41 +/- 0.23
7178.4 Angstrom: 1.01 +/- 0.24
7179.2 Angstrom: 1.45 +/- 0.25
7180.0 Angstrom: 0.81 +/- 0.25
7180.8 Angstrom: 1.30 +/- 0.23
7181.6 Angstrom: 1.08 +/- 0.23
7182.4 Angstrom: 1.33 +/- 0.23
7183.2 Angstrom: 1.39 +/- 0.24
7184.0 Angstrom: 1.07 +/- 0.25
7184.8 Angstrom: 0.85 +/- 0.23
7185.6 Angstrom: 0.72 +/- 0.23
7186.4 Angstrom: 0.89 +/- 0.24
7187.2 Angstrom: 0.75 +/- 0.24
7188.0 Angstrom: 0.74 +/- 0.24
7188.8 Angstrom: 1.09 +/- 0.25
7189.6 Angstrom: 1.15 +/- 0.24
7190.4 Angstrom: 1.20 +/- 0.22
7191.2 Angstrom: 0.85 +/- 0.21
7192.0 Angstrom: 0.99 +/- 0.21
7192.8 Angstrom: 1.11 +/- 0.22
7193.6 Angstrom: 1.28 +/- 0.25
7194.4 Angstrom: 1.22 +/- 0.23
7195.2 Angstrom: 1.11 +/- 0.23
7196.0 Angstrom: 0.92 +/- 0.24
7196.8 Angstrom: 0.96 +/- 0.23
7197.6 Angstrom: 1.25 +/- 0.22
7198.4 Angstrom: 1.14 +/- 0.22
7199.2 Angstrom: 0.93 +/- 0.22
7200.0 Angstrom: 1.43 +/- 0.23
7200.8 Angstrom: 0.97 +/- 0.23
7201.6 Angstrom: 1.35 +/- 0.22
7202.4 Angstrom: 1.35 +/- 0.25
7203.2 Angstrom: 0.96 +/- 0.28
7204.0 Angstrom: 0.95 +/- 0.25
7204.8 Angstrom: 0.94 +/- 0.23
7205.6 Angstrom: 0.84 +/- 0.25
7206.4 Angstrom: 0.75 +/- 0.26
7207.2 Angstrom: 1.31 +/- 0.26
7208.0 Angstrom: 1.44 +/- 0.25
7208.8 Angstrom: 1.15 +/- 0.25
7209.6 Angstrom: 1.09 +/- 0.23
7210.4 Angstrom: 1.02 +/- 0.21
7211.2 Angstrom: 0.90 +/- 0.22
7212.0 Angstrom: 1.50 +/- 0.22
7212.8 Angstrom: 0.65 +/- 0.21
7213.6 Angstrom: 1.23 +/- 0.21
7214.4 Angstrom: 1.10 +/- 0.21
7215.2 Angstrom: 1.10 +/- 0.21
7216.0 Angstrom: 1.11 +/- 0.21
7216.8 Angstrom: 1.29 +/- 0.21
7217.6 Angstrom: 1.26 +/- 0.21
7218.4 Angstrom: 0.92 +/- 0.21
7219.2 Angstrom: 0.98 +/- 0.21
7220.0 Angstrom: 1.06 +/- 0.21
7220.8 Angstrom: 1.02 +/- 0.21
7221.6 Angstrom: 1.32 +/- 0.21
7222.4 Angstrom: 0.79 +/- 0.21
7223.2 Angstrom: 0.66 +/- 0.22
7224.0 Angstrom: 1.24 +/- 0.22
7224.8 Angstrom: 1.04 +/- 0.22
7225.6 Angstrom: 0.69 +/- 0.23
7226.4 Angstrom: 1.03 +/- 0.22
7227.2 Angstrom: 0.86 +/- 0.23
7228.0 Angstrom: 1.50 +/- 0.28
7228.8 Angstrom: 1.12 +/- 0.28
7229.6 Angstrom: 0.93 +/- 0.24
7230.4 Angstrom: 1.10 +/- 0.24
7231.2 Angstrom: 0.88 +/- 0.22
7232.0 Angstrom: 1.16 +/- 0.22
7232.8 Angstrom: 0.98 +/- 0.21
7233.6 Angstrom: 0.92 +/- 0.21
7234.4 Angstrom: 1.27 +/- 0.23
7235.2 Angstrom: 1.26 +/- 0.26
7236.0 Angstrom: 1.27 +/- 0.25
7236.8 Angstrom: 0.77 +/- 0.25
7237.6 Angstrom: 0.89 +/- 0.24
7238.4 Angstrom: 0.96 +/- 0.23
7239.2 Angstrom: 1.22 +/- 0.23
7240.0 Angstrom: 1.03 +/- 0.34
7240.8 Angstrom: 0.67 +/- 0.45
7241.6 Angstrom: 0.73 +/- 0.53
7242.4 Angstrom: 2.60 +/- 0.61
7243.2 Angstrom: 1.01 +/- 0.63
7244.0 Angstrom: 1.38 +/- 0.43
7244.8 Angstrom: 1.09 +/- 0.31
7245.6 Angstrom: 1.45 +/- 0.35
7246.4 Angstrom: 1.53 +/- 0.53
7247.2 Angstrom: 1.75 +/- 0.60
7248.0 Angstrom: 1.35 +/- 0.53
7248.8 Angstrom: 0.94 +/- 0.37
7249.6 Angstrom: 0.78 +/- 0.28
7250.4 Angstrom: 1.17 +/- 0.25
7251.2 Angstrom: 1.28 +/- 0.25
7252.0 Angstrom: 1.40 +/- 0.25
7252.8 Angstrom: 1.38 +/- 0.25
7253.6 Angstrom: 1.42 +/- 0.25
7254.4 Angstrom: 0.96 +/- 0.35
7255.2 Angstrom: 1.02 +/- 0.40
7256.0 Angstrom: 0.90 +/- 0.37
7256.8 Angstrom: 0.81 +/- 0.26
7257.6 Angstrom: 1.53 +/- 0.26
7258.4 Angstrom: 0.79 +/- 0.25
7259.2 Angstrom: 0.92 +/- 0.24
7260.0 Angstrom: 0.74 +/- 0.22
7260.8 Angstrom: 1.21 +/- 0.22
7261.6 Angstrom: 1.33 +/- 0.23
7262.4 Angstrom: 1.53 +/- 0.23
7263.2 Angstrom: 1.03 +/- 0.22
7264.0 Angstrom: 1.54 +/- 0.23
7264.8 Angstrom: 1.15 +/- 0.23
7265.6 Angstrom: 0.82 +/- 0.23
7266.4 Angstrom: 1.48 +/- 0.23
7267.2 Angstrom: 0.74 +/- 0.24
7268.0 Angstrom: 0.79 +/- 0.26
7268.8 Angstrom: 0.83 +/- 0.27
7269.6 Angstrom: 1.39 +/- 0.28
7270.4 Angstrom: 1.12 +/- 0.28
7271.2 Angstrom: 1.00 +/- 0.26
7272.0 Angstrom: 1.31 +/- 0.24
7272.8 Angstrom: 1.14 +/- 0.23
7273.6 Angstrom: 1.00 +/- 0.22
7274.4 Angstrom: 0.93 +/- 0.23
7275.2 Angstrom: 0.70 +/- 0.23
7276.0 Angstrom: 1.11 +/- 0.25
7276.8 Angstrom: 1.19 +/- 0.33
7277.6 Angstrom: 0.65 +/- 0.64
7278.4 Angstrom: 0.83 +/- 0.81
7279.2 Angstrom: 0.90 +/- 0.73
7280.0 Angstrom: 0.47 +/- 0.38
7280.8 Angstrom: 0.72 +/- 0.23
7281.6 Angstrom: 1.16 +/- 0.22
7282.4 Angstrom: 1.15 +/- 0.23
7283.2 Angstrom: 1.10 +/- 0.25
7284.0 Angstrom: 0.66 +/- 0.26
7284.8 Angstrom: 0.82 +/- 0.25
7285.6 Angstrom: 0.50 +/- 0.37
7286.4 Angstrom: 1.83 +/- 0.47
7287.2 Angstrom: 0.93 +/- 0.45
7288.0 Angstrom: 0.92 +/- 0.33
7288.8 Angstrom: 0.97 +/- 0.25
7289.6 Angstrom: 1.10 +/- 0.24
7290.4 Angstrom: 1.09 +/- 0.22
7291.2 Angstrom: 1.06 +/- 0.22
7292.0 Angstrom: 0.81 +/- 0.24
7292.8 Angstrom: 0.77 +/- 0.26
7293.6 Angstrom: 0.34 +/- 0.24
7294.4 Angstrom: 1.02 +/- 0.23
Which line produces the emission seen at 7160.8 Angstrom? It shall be [S II]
